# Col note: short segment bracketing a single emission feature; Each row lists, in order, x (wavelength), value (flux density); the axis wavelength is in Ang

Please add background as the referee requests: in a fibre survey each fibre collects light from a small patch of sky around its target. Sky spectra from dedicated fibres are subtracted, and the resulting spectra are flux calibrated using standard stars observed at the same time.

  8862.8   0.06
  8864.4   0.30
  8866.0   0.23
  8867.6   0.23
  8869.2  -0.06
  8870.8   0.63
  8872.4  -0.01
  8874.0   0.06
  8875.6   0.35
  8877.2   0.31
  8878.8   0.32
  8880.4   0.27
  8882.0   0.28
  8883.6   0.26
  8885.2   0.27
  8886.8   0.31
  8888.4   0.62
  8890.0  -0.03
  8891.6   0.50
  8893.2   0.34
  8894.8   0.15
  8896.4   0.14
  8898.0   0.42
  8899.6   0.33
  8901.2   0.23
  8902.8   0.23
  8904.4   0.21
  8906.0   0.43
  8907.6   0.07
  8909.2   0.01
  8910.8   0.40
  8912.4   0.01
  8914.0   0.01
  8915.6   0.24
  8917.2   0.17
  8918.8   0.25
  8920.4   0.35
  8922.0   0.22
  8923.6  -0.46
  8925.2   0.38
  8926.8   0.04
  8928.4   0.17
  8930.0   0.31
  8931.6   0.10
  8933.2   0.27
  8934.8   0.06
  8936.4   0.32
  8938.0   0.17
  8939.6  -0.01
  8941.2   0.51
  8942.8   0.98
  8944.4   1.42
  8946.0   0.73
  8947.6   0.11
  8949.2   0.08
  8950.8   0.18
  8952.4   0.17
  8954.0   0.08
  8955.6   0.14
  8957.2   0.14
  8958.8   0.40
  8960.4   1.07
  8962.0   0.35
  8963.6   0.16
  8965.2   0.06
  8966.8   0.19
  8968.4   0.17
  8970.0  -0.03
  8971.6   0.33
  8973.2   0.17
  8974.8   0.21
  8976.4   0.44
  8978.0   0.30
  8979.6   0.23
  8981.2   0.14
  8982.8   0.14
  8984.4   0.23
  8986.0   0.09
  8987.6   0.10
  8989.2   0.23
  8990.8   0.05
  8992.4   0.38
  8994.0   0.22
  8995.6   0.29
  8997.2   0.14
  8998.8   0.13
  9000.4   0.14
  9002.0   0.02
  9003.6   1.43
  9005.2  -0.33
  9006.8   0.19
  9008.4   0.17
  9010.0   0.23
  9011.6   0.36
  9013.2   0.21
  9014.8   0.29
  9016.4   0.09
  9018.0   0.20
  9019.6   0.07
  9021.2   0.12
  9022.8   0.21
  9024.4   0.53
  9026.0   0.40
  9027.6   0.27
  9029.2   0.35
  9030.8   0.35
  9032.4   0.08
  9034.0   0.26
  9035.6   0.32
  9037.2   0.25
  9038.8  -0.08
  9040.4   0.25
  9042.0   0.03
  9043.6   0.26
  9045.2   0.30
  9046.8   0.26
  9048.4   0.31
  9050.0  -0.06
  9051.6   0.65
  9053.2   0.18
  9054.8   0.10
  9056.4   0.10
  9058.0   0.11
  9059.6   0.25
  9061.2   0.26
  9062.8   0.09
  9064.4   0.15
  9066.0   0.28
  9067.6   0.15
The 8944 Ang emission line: H-beta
